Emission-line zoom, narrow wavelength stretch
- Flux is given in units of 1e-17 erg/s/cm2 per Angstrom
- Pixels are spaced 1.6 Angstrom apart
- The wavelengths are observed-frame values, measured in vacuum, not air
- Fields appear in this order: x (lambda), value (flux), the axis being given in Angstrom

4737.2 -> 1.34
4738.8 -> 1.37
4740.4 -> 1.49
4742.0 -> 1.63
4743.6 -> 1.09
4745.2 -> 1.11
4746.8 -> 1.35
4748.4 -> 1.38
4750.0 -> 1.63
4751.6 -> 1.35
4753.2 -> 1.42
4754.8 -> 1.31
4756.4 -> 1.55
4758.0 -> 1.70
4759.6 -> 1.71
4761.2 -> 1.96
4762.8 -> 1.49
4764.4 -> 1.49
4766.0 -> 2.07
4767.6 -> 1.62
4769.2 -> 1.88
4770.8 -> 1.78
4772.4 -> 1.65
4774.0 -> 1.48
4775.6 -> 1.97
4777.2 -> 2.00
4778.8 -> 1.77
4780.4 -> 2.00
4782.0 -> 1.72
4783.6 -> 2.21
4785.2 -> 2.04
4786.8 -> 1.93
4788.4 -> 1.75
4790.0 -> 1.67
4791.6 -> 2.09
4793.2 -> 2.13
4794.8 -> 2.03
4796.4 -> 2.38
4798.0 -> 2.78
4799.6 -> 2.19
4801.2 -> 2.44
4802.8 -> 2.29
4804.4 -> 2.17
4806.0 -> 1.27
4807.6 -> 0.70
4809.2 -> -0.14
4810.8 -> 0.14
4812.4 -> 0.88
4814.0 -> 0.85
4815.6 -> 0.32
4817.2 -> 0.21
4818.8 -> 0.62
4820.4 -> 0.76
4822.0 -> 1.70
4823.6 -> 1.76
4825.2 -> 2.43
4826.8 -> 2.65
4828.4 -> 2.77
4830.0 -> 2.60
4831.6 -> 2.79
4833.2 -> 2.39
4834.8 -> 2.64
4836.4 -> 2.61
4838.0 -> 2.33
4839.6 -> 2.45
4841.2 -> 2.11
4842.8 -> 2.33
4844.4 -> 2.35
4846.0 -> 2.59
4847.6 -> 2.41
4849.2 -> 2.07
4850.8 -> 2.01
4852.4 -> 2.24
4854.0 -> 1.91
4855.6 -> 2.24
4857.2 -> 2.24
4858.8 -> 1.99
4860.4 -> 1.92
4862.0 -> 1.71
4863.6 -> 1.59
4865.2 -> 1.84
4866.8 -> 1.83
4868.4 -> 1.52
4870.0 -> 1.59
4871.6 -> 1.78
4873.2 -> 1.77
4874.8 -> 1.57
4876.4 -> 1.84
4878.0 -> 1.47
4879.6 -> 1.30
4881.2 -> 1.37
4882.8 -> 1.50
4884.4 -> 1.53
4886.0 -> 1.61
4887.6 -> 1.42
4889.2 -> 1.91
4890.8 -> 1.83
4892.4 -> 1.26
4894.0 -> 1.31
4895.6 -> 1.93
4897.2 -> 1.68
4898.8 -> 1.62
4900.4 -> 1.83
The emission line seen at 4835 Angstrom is C IV 1549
